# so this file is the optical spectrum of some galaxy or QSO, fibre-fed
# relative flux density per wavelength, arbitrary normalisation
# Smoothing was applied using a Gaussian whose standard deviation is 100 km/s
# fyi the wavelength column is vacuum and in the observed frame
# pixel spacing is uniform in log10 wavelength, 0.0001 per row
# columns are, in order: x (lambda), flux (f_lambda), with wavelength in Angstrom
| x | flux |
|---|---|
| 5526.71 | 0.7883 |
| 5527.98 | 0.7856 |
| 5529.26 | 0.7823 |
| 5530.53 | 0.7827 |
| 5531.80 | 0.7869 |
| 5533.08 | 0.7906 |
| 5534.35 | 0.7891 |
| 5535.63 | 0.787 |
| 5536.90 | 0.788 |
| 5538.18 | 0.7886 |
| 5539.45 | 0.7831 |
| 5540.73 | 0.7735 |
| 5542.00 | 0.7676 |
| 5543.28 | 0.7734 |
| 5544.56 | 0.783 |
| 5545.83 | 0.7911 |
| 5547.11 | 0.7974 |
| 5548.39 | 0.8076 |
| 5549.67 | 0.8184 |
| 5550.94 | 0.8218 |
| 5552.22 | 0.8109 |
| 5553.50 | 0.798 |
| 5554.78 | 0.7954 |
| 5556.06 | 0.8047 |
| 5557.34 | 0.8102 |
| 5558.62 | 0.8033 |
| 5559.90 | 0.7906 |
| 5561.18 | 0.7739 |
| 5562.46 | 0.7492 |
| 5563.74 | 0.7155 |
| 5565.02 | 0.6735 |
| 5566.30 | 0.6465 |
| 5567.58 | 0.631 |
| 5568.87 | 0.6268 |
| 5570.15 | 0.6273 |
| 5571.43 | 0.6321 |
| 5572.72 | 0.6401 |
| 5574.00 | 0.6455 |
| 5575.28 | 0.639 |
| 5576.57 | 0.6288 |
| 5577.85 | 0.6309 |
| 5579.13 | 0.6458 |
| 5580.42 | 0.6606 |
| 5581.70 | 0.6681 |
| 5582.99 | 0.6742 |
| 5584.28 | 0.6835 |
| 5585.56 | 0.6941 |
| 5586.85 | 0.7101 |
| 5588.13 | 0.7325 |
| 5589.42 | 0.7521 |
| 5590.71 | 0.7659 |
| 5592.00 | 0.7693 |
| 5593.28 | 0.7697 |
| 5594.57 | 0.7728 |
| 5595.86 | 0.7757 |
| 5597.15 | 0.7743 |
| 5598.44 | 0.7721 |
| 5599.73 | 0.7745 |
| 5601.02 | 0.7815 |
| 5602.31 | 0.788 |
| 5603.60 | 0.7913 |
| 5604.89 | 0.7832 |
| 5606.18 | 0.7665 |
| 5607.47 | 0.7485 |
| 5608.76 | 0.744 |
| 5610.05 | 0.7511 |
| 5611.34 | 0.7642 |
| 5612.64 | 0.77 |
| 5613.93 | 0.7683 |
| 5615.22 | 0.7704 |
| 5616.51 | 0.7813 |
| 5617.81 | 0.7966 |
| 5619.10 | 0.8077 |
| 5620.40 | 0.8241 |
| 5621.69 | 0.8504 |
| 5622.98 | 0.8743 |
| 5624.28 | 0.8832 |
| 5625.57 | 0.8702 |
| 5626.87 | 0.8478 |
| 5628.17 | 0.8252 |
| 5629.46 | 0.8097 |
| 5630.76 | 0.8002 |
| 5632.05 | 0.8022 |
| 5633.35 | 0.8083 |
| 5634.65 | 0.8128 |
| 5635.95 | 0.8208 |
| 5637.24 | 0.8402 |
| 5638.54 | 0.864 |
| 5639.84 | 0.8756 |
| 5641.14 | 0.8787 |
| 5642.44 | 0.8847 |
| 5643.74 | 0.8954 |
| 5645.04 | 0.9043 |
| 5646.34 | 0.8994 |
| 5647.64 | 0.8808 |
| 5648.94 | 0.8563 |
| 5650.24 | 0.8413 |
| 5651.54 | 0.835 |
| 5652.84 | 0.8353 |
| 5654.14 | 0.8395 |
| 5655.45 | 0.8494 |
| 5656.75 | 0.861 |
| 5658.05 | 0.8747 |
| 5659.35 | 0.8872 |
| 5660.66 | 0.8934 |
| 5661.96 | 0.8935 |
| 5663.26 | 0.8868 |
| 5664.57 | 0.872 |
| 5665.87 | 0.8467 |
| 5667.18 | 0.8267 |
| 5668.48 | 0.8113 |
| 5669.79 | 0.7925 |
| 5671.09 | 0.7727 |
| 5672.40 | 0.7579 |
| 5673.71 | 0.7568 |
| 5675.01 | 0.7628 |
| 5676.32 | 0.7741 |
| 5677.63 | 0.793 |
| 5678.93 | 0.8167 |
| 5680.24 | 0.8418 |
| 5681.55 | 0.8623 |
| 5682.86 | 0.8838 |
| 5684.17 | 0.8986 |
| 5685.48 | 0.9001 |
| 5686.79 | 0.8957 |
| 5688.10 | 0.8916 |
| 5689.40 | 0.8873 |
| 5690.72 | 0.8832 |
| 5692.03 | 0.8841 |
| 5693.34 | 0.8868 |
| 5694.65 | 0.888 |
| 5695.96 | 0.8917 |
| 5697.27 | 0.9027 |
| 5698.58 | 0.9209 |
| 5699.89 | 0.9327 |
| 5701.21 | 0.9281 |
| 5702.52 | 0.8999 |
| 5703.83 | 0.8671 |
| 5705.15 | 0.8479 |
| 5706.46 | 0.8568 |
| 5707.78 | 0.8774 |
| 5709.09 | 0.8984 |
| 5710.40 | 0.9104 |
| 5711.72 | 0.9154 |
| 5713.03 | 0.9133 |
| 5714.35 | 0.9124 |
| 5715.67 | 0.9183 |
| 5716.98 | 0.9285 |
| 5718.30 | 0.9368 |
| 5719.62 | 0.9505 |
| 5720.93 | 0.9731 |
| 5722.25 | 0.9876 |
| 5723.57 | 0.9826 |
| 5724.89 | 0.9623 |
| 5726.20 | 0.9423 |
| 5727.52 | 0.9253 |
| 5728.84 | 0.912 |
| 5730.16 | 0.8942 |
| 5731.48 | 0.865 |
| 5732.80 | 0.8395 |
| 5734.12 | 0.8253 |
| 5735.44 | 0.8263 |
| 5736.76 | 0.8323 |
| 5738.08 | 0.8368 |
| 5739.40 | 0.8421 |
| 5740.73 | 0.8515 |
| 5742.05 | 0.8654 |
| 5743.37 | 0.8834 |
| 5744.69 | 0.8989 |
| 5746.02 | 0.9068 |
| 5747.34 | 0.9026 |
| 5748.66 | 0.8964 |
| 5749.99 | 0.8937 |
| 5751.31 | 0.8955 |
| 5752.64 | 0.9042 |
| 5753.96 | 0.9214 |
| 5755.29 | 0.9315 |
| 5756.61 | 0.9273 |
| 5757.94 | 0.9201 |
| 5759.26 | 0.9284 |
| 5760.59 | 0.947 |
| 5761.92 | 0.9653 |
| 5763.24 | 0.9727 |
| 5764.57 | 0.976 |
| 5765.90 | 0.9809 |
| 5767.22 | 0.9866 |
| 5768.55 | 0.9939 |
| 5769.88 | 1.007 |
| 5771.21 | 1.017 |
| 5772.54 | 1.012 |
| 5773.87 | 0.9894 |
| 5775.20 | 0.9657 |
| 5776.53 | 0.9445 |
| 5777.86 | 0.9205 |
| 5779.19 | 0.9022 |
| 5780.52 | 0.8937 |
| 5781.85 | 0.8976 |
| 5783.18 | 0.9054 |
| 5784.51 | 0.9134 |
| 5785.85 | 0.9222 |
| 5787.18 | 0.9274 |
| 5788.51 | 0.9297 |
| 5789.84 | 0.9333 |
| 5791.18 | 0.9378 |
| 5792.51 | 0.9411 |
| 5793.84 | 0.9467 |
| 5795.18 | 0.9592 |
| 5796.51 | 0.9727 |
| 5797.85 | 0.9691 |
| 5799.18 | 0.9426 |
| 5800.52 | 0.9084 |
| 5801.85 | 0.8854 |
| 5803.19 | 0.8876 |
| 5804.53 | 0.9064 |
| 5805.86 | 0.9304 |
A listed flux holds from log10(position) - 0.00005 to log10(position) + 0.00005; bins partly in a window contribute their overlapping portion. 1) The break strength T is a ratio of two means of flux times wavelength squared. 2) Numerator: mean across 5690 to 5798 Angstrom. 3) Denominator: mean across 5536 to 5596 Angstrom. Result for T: 1.3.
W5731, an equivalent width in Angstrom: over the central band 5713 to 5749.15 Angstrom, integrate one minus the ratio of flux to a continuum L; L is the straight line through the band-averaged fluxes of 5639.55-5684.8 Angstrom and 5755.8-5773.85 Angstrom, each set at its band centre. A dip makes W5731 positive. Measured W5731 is 1.2 Angstrom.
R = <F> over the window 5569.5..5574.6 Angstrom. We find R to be 0.636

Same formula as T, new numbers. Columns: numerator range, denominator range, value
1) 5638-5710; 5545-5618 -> 1.21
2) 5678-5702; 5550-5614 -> 1.26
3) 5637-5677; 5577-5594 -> 1.23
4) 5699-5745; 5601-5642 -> 1.15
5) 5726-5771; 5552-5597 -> 1.36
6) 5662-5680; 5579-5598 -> 1.15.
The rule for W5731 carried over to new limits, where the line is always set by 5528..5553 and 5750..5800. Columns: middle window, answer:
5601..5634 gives 1.6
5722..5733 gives -0.1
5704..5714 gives 0.1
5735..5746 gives 0.8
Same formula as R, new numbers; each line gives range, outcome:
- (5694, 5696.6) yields 0.89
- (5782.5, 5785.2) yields 0.908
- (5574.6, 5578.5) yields 0.634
